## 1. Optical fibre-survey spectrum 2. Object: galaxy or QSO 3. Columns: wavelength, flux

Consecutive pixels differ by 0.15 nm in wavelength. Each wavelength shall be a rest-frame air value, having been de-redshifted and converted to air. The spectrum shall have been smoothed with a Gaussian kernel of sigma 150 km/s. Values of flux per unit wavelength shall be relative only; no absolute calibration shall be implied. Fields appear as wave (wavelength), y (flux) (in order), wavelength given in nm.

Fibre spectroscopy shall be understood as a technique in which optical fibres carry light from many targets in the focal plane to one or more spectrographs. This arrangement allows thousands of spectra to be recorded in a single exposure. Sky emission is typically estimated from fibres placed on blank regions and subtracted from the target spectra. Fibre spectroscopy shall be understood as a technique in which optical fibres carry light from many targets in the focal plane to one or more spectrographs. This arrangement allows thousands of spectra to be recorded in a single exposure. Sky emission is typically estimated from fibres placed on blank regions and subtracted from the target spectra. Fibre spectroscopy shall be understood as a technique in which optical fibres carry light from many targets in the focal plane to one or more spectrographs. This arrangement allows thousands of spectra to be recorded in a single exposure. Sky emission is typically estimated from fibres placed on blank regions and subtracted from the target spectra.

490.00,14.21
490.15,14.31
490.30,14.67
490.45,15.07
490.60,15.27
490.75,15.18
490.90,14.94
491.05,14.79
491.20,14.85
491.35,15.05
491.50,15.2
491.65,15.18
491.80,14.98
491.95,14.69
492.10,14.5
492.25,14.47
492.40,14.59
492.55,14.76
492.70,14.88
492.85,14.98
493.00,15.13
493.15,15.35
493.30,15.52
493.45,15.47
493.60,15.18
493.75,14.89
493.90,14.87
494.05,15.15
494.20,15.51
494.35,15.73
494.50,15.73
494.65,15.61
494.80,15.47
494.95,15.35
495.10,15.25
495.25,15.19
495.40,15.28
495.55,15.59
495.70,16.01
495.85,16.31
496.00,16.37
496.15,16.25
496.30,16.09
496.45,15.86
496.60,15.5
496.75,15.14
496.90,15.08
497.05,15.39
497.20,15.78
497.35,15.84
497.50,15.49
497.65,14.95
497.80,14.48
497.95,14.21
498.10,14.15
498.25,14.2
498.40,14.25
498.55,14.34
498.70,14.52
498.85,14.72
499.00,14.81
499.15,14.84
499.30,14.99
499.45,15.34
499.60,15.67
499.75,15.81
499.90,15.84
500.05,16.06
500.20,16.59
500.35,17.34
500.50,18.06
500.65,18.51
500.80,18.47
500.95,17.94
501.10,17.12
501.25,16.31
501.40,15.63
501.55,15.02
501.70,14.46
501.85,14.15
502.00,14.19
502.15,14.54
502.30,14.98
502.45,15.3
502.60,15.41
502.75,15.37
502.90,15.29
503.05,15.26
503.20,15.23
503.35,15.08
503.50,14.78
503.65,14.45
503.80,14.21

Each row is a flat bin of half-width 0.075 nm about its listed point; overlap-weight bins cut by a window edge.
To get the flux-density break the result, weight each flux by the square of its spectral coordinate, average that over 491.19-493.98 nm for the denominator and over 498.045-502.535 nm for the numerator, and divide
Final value 1.1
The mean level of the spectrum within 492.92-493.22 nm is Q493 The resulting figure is 15.2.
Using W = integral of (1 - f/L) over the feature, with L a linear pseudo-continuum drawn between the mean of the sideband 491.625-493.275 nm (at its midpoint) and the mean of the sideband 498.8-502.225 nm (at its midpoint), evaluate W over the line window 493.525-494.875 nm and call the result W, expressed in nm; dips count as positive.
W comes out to -0.02 nm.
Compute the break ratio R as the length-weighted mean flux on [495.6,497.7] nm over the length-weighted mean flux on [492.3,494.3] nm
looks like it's 1.0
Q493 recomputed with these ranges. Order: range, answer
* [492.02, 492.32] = 14.5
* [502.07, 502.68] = 15.1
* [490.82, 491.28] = 14.9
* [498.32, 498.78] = 14.4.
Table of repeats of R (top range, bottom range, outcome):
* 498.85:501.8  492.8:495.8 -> 1.05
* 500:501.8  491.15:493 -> 1.13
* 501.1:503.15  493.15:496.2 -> 0.98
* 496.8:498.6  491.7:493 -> 1.01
